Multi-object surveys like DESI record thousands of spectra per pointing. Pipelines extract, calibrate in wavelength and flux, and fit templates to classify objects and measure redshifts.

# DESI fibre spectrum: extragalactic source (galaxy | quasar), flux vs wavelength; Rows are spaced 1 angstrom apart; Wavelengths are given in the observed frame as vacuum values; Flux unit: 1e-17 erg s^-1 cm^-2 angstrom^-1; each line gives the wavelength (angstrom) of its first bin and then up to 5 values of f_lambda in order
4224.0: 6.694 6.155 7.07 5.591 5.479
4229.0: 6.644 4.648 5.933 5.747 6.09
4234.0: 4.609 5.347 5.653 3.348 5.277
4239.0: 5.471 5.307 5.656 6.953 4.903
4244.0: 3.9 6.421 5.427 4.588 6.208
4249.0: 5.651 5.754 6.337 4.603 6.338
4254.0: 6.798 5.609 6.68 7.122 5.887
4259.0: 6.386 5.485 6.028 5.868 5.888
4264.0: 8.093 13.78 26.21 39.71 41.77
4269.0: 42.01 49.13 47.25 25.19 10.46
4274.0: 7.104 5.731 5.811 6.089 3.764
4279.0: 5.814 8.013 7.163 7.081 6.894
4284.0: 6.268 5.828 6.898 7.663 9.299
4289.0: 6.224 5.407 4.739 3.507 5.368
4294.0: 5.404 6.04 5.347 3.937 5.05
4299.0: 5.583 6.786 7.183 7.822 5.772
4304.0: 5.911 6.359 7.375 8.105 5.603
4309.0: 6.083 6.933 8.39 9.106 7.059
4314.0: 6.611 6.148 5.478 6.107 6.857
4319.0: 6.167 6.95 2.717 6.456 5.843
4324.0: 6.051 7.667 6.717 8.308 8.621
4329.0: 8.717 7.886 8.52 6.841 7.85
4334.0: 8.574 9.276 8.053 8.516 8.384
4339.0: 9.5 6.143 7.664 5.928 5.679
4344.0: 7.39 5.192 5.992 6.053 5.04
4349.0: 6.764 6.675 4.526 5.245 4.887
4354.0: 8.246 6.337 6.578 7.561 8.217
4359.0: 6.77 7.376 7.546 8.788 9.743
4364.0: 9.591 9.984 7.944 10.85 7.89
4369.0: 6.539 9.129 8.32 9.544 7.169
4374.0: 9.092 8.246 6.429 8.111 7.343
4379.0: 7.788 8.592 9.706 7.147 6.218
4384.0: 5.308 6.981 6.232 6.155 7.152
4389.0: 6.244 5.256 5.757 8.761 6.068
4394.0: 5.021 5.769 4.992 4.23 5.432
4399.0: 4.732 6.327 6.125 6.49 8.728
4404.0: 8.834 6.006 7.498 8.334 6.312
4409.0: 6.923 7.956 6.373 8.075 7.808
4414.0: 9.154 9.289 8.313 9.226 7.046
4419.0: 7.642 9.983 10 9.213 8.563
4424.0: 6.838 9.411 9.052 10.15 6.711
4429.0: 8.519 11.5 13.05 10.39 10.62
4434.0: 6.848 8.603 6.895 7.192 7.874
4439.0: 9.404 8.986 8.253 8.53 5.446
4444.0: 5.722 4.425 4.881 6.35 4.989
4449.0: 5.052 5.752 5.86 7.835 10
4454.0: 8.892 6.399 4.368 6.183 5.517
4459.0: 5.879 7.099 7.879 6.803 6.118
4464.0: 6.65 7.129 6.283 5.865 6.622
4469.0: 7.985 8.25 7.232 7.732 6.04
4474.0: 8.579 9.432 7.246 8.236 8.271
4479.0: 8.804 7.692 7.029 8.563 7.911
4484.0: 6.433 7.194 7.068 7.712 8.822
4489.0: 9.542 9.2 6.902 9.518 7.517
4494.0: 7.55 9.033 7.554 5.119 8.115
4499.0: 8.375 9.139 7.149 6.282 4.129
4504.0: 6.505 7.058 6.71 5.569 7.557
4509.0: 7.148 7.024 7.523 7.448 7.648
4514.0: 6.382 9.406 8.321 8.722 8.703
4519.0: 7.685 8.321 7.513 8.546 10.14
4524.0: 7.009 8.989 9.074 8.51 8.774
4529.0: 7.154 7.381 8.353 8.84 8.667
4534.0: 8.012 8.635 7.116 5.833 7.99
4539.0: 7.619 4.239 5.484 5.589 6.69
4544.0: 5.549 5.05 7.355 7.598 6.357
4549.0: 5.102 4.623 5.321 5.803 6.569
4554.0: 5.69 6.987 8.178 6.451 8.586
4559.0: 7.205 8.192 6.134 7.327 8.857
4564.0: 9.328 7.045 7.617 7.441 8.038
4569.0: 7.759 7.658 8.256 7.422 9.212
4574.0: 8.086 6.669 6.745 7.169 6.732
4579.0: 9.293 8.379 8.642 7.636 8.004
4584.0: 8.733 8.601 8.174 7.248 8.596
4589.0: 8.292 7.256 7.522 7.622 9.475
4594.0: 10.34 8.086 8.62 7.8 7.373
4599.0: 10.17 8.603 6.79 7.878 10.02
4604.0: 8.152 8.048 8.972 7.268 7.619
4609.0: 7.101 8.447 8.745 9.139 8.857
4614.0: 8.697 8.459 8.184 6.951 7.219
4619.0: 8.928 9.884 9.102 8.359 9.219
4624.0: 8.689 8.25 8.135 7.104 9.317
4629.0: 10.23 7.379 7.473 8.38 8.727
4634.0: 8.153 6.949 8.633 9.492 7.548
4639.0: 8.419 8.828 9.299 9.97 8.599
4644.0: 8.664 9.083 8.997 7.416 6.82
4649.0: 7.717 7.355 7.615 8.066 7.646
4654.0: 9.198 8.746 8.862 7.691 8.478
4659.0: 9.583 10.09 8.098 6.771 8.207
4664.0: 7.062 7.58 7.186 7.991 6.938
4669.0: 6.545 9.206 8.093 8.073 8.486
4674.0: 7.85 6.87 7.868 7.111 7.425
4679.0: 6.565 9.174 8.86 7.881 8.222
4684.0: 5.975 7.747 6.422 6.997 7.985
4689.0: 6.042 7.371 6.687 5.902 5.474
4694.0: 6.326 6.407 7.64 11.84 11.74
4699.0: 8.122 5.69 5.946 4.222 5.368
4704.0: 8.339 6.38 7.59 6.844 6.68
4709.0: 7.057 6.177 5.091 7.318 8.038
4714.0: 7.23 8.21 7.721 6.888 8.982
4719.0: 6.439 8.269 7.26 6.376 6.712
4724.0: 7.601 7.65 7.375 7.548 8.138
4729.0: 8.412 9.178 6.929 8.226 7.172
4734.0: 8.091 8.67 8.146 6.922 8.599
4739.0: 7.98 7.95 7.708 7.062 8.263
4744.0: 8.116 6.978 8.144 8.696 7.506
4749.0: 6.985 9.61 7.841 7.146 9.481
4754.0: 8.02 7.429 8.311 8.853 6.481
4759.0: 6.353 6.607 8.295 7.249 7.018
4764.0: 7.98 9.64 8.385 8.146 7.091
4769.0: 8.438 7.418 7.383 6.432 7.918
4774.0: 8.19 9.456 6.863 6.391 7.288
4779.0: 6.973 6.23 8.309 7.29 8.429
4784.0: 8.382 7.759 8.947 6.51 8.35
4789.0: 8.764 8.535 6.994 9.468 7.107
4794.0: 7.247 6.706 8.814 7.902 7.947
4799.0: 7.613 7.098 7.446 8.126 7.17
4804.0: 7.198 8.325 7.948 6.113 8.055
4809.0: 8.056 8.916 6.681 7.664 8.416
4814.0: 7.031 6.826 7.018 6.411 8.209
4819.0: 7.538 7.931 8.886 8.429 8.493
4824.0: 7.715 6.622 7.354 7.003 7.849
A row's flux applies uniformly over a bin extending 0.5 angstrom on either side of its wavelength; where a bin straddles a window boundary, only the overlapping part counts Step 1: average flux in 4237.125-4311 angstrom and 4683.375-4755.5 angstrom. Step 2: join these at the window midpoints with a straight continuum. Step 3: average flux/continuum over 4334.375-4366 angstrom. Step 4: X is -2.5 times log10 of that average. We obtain 0.24 mag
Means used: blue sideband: 9.33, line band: 7.23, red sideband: 7.46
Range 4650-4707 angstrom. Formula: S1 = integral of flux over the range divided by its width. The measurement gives 7.6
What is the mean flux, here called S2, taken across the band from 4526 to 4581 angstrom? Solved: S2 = 7.26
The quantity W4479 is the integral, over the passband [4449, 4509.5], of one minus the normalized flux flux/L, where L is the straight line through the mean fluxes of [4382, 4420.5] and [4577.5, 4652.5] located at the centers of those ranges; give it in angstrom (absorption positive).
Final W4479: 1.1 angstrom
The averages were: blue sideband 6.92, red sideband 8.33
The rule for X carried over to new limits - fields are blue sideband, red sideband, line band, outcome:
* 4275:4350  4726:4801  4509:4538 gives -0.12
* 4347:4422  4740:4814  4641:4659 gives -0.10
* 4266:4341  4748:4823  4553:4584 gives 0.12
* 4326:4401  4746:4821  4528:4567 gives 0.07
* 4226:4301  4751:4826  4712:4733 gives 0.03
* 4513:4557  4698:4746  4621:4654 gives -0.14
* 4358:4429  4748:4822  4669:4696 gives 0.05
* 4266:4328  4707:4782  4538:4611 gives 0.13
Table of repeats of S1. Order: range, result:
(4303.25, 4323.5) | 6.5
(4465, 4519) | 7.58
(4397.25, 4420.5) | 7.47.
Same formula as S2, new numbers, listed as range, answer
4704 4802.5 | 7.68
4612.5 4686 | 8.17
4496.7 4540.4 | 7.62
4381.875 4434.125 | 7.57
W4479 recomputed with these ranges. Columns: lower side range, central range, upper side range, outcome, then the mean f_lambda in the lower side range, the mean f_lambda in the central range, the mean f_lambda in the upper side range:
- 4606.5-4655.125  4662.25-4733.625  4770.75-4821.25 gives 6.0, 8.35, 7.39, 7.67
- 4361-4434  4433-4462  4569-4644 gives 3.8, 7.83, 6.89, 8.3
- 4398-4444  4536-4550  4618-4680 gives 3.5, 8.15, 6.17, 8.21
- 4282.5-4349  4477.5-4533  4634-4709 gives -4.2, 6.7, 7.8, 7.75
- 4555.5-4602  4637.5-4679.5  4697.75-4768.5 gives -1.6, 7.98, 8.06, 7.57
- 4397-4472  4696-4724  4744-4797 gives 1.6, 7.5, 7.29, 7.79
